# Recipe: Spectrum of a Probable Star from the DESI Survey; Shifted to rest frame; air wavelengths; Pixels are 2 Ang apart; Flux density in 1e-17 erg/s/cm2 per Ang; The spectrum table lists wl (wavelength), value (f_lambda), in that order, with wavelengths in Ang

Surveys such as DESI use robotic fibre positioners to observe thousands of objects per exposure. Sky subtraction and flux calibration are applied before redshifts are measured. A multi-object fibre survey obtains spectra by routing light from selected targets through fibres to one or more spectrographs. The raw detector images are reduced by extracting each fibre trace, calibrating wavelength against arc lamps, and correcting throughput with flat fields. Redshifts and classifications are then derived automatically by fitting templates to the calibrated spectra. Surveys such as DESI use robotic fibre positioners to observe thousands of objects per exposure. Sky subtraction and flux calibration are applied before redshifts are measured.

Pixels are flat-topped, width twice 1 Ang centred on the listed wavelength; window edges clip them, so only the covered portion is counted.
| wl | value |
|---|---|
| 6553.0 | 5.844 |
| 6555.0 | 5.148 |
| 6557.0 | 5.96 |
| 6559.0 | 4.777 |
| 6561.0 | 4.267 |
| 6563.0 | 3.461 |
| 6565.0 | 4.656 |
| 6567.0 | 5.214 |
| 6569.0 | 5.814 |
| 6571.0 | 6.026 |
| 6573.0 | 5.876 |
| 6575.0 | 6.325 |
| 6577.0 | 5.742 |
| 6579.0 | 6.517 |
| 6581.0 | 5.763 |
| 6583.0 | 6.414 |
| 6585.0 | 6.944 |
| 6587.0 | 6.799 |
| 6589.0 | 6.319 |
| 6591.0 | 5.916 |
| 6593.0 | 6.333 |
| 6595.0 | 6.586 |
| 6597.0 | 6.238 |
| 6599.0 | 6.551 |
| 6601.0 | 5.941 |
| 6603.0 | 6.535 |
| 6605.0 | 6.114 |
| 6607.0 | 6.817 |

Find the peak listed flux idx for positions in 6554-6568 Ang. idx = 5.96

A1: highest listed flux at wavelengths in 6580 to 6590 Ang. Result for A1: 6.944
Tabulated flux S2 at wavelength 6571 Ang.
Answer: 6.026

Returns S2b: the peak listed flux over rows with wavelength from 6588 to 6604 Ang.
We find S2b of 6.586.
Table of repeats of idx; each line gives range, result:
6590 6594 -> 6.333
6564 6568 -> 5.214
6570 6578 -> 6.325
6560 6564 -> 4.267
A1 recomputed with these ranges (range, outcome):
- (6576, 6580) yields 6.517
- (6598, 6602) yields 6.551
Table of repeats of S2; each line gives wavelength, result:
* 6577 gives 5.742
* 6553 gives 5.844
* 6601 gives 5.941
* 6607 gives 6.817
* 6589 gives 6.319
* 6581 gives 5.763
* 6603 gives 6.535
